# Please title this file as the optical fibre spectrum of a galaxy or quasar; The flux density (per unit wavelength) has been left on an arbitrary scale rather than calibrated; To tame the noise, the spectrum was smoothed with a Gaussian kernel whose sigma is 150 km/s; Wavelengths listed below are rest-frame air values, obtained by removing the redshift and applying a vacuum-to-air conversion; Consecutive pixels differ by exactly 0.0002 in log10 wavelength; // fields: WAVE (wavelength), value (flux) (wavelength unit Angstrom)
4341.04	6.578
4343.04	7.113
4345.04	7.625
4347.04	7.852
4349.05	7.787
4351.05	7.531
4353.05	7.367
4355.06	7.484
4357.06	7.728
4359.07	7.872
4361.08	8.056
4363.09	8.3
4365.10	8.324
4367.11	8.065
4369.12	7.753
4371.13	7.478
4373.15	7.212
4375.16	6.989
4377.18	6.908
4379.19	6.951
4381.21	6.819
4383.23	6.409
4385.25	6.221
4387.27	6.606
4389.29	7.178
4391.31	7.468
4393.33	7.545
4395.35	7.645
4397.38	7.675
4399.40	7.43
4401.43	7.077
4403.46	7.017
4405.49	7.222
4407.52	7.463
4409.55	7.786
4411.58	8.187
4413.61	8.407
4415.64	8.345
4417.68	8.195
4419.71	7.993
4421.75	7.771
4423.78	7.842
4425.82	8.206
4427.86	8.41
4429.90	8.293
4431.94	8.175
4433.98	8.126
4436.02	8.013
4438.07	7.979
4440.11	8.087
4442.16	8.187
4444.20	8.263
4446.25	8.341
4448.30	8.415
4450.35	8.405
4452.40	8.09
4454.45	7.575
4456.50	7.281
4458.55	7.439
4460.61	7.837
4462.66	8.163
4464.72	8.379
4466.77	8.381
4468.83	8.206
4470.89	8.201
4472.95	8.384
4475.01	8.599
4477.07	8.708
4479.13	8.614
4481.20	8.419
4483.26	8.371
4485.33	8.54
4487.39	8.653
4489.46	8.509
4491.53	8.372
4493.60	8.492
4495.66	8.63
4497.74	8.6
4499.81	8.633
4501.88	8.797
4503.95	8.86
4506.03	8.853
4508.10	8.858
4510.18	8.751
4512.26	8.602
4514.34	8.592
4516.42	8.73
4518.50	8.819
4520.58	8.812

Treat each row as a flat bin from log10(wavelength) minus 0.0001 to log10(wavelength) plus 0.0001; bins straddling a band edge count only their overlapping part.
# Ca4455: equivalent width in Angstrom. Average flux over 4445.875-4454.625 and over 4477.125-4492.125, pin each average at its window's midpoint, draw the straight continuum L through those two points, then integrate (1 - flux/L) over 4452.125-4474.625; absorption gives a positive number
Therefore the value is 0.9 Angstrom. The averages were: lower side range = 8.21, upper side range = 8.51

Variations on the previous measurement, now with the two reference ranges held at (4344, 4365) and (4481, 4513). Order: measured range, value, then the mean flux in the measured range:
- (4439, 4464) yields 1.0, 8.01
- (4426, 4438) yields 0.1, 8.18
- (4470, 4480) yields 0.0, 8.51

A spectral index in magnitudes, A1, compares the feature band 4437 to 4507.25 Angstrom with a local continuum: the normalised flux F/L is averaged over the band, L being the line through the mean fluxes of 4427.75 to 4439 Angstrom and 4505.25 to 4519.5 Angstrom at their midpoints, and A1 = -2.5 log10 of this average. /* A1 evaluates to 0.01 mag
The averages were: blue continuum 8.15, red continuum 8.74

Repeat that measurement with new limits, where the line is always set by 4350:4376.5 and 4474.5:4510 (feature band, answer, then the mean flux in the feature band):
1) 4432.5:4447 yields 0.01 mag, 8.14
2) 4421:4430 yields 0.01 mag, 8.1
